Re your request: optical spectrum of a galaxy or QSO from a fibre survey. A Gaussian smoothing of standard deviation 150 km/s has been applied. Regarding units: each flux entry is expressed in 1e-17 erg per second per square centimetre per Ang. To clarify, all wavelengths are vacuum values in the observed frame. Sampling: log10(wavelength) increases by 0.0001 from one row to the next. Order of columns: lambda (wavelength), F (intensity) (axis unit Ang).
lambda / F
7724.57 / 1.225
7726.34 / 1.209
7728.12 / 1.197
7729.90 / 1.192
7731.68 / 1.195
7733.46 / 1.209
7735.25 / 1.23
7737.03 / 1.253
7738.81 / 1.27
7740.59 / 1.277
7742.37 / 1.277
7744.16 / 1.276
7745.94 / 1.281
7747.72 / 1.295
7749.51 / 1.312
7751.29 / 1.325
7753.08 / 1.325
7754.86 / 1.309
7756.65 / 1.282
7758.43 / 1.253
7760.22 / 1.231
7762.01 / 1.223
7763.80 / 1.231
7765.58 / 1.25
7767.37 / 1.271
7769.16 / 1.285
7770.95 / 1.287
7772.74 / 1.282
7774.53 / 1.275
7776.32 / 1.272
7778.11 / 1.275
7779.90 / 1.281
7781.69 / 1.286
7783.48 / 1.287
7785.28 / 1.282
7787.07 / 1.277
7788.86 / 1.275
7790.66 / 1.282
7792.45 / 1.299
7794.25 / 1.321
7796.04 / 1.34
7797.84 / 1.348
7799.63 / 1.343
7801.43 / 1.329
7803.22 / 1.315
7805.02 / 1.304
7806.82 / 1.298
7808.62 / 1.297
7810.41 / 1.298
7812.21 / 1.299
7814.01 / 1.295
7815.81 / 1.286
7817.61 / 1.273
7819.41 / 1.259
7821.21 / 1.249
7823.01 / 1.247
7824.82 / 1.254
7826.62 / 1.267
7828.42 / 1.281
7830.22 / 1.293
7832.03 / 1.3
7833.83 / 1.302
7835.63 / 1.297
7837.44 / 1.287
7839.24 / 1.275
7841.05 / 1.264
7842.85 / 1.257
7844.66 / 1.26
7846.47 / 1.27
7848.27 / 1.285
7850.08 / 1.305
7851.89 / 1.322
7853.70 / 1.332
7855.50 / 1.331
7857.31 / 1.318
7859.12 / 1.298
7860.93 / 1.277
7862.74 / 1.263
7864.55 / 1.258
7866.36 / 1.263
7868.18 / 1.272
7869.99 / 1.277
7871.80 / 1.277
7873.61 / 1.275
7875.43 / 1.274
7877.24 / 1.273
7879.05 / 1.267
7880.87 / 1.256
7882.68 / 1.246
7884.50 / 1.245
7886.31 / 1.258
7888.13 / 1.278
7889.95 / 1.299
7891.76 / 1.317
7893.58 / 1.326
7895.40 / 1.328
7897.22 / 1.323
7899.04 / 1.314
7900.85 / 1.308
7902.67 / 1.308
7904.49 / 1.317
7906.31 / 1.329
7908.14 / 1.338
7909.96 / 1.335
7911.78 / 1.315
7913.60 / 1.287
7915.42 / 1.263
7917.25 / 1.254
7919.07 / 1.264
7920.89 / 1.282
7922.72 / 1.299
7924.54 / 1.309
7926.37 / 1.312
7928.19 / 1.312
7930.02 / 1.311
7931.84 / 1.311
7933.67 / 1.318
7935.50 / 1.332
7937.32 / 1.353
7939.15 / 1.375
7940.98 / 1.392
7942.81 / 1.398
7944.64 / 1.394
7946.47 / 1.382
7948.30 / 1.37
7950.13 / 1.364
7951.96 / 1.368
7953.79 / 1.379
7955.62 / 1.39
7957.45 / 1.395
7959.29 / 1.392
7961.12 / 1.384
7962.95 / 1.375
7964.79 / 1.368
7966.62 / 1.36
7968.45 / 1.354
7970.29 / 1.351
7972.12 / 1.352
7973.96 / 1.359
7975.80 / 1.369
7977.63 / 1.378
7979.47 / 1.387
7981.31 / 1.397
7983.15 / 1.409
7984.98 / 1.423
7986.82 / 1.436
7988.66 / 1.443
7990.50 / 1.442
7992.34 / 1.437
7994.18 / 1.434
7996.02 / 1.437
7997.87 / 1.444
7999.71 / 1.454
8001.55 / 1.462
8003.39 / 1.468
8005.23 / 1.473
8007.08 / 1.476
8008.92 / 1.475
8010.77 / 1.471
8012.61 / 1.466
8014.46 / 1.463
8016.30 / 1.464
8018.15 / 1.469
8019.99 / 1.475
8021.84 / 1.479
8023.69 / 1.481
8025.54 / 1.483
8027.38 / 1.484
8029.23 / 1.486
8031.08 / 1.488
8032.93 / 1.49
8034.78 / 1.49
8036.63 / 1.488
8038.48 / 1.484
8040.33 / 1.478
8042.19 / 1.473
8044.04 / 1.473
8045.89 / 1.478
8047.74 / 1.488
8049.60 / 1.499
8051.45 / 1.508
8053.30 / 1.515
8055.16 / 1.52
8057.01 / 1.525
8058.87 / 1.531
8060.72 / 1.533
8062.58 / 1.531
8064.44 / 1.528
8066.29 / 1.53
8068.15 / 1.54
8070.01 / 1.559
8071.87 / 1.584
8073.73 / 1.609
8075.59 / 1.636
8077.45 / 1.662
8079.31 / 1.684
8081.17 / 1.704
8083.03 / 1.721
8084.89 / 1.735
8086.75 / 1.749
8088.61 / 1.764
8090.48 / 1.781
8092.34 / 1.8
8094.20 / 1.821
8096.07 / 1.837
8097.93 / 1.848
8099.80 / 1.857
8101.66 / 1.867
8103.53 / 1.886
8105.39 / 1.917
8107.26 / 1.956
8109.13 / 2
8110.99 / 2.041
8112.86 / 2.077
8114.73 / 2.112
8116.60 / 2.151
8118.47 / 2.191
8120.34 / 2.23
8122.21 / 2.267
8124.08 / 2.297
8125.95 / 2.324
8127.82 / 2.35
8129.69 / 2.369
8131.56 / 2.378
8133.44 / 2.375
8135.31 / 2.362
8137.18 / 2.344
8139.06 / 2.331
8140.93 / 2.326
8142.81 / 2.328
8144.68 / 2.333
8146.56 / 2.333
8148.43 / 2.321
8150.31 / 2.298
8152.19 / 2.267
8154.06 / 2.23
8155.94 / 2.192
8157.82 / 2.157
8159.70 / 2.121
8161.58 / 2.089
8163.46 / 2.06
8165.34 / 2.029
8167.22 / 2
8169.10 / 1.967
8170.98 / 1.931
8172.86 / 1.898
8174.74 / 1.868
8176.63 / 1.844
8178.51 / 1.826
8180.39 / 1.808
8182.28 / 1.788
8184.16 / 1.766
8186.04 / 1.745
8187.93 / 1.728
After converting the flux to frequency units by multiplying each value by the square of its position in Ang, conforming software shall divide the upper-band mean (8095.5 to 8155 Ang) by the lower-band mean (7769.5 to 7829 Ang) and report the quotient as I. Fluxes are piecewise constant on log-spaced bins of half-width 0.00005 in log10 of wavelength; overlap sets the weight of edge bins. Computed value 1.8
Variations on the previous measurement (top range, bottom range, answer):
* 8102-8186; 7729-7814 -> 1.82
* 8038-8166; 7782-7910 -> 1.58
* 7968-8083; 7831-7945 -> 1.18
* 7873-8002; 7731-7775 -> 1.11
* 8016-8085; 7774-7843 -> 1.26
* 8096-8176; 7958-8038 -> 1.55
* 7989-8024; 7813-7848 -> 1.20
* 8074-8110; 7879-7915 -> 1.45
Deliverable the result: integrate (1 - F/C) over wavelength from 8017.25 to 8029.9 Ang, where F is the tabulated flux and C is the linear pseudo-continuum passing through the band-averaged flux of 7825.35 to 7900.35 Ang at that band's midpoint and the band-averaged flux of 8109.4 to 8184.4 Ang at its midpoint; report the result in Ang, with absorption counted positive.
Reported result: 2.1 Ang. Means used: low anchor 1.29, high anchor 2.15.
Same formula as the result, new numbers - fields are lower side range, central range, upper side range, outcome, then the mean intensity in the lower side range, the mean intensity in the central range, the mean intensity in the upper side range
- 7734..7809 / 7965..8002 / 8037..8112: 3.5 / 1.29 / 1.41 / 1.67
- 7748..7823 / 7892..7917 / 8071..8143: 3.9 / 1.29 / 1.31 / 2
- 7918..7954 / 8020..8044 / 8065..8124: 2.4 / 1.34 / 1.48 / 1.85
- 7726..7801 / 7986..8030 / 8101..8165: 9.9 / 1.27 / 1.46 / 2.2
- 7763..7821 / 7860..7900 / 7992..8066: 2.4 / 1.29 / 1.28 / 1.48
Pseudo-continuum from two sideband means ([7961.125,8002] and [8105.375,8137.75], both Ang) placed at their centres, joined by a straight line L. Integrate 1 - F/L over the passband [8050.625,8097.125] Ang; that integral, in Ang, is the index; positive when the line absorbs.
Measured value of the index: 7.3 Ang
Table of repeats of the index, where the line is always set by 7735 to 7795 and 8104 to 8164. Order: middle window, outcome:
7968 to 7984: 3.91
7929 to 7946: 3.61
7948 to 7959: 2.38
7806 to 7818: 0.90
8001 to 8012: 2.46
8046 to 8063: 4.24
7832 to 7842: 1.20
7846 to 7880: 5.37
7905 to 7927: 4.82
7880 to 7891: 2.23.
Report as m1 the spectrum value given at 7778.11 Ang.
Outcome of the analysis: 1.275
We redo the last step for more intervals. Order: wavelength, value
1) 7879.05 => 1.267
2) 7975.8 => 1.369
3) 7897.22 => 1.323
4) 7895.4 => 1.328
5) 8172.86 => 1.898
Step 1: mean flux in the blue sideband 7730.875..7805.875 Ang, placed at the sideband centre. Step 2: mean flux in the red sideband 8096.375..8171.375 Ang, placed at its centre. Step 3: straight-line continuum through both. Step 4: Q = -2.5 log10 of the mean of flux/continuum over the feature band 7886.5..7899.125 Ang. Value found 0.206 mag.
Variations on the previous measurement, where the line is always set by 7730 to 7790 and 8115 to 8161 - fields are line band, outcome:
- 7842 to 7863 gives 0.173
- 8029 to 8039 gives 0.323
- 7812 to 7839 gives 0.133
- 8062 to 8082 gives 0.300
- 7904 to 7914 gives 0.253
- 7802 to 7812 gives 0.074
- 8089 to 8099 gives 0.192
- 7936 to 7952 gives 0.268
